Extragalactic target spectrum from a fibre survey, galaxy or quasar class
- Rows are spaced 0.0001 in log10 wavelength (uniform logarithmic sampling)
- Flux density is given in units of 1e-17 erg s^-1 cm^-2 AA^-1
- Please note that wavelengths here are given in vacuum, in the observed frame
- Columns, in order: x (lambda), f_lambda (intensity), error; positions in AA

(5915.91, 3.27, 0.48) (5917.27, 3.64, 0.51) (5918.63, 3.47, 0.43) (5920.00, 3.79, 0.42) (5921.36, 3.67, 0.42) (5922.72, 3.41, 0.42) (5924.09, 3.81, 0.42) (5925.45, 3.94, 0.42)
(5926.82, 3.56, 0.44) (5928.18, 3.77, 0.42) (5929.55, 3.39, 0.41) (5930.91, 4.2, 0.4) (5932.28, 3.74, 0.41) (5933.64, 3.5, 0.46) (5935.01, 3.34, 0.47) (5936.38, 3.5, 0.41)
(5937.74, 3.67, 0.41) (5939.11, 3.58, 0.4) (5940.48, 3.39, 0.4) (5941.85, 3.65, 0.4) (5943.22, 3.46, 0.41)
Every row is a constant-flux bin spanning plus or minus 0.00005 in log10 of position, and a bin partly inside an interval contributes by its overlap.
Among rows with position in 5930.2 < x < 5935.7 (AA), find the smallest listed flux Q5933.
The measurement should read 3.34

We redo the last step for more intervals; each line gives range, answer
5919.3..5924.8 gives 3.41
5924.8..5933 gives 3.39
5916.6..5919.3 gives 3.47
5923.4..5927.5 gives 3.56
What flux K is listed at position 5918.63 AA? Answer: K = 3.47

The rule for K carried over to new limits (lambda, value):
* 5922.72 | 3.41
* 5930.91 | 4.2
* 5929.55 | 3.39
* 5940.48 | 3.39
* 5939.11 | 3.58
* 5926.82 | 3.56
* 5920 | 3.79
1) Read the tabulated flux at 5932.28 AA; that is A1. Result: 3.74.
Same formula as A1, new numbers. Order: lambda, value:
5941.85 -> 3.65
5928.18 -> 3.77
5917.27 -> 3.64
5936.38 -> 3.5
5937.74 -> 3.67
